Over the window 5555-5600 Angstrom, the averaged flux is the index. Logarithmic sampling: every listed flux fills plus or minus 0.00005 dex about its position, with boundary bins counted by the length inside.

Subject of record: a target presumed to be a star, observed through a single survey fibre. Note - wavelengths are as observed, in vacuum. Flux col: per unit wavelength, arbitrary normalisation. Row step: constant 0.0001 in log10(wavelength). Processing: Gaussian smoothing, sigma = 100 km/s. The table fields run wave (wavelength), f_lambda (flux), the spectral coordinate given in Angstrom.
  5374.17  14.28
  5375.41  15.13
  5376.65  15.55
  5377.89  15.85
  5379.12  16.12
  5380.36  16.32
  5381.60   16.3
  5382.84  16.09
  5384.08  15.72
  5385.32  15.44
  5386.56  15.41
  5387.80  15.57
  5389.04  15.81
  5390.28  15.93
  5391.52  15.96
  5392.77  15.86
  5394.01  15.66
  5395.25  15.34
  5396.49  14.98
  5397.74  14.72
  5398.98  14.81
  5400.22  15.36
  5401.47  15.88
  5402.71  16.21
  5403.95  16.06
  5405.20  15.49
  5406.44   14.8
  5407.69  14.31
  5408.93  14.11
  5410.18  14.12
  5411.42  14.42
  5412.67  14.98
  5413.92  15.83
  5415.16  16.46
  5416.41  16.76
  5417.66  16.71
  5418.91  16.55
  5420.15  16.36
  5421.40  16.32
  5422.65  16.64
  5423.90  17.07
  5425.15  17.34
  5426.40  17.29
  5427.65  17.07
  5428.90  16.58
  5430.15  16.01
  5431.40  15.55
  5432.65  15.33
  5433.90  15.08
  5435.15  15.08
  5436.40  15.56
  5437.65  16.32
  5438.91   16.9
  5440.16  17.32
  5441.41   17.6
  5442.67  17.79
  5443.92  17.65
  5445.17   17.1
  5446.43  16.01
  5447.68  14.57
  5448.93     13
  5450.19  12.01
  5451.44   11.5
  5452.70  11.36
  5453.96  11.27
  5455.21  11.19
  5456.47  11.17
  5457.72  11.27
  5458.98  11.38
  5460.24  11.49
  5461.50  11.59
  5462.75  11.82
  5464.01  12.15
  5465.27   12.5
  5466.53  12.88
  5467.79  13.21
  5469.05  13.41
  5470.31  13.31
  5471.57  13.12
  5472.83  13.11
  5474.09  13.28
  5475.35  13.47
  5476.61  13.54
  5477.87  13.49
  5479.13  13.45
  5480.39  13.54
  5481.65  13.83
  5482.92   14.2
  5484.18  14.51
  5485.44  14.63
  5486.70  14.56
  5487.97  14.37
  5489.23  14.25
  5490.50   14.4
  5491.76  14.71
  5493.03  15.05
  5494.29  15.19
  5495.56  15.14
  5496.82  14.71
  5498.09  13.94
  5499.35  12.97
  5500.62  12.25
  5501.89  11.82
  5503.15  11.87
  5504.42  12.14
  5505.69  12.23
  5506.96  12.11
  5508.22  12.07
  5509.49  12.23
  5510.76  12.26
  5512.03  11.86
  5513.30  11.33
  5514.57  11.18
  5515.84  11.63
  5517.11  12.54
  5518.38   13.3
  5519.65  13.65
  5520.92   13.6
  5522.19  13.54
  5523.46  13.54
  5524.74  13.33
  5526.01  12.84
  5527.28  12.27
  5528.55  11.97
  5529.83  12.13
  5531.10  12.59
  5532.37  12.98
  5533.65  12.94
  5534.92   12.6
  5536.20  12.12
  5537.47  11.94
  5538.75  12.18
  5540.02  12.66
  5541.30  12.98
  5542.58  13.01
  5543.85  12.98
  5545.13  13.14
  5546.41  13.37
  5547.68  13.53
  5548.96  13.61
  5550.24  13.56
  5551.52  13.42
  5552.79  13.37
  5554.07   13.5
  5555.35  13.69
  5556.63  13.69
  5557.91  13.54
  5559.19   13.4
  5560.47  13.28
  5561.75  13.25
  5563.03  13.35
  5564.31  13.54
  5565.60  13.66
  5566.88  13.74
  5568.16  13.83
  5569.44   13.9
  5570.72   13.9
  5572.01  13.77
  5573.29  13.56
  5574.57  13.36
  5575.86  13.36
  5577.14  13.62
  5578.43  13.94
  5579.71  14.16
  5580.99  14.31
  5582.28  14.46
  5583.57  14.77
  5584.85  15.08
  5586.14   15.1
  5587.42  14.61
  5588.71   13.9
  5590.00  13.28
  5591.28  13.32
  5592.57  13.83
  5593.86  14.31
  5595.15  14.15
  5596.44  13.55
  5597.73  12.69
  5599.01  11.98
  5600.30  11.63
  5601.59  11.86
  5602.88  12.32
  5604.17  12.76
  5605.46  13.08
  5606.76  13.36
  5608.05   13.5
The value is 13.8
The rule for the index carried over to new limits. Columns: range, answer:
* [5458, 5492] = 13.3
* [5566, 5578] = 13.7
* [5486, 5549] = 13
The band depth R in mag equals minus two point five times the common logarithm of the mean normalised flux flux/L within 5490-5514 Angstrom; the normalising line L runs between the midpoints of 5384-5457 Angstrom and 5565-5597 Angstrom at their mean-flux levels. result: 0.13 mag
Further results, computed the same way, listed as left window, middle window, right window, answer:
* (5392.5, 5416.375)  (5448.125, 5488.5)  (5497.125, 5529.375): 0.067 mag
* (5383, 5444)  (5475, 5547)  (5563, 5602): 0.121 mag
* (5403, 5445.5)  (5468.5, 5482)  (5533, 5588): 0.133 mag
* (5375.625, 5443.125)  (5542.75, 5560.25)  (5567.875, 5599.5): 0.064 mag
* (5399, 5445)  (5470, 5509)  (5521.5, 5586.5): 0.085 mag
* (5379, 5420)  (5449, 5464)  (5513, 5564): 0.248 mag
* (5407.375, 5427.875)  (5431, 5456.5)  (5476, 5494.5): 0.039 mag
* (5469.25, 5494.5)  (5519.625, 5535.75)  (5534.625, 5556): 0.035 mag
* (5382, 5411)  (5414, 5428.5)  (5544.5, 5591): -0.109 mag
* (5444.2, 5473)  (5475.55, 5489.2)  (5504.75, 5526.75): -0.114 mag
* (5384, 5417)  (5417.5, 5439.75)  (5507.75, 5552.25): -0.105 mag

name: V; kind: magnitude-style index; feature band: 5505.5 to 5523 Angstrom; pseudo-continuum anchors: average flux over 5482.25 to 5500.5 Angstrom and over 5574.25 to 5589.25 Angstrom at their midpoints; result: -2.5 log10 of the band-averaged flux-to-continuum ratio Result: 0.16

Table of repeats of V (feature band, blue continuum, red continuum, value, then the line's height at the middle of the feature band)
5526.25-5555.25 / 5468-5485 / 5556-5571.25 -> 0.06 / 13.6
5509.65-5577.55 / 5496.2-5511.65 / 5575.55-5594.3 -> 0.02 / 13.3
